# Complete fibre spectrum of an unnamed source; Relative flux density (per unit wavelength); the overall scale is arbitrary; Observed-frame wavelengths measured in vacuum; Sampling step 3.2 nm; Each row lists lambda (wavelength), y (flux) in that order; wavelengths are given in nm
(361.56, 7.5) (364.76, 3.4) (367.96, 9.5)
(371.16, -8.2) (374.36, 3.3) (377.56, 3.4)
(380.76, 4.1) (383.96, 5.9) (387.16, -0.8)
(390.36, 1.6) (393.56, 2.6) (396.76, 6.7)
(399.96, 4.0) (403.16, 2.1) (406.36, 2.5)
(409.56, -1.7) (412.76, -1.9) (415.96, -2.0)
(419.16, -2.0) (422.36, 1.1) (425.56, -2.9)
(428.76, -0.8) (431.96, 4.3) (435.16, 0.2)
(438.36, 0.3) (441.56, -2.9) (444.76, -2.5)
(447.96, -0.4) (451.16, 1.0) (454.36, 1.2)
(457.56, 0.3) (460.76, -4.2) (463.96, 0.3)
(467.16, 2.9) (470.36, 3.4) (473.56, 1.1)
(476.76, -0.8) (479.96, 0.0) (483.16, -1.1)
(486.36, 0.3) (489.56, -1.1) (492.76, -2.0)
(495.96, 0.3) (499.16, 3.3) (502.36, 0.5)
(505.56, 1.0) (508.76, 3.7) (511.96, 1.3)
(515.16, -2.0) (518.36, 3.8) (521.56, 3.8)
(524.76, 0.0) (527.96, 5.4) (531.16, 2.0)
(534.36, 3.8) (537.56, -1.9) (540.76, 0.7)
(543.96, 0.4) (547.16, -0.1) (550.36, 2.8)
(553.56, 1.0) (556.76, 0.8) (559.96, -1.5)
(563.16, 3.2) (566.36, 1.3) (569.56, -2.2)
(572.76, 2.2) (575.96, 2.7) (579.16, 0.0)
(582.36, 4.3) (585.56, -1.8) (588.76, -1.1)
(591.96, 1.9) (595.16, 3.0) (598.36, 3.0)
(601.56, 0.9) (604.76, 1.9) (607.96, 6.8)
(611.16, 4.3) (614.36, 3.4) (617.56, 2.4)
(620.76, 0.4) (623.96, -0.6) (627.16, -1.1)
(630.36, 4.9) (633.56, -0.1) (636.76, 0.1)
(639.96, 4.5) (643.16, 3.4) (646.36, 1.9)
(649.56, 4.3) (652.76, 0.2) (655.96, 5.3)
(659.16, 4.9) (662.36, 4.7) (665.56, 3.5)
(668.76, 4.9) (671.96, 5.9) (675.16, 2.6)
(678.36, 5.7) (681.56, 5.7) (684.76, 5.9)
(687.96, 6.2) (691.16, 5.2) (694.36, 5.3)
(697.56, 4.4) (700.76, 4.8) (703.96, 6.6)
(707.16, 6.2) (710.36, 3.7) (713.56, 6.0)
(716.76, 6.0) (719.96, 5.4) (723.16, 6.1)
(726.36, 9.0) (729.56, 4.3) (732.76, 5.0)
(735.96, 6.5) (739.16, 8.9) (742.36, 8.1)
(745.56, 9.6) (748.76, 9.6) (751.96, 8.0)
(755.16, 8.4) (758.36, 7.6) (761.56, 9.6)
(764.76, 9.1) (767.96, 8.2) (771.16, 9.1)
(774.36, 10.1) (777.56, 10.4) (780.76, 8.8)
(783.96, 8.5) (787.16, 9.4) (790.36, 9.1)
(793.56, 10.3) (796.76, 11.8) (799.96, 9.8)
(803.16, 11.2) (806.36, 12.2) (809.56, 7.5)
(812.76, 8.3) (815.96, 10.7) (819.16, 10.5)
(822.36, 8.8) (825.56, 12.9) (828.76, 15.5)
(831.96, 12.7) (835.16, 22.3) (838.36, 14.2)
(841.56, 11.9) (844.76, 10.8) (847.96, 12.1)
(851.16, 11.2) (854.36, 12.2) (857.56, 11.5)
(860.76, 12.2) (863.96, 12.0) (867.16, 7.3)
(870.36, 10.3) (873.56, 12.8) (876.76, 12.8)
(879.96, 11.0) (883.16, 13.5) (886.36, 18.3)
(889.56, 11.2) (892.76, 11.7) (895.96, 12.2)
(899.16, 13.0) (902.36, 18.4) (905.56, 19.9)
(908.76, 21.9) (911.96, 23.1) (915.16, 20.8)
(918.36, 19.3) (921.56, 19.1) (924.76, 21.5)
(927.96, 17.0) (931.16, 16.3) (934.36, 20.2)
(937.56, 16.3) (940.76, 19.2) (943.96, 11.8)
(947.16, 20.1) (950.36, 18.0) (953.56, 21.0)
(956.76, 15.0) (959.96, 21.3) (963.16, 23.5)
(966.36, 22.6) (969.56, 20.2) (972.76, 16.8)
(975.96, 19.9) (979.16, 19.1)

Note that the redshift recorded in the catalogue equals 1.26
